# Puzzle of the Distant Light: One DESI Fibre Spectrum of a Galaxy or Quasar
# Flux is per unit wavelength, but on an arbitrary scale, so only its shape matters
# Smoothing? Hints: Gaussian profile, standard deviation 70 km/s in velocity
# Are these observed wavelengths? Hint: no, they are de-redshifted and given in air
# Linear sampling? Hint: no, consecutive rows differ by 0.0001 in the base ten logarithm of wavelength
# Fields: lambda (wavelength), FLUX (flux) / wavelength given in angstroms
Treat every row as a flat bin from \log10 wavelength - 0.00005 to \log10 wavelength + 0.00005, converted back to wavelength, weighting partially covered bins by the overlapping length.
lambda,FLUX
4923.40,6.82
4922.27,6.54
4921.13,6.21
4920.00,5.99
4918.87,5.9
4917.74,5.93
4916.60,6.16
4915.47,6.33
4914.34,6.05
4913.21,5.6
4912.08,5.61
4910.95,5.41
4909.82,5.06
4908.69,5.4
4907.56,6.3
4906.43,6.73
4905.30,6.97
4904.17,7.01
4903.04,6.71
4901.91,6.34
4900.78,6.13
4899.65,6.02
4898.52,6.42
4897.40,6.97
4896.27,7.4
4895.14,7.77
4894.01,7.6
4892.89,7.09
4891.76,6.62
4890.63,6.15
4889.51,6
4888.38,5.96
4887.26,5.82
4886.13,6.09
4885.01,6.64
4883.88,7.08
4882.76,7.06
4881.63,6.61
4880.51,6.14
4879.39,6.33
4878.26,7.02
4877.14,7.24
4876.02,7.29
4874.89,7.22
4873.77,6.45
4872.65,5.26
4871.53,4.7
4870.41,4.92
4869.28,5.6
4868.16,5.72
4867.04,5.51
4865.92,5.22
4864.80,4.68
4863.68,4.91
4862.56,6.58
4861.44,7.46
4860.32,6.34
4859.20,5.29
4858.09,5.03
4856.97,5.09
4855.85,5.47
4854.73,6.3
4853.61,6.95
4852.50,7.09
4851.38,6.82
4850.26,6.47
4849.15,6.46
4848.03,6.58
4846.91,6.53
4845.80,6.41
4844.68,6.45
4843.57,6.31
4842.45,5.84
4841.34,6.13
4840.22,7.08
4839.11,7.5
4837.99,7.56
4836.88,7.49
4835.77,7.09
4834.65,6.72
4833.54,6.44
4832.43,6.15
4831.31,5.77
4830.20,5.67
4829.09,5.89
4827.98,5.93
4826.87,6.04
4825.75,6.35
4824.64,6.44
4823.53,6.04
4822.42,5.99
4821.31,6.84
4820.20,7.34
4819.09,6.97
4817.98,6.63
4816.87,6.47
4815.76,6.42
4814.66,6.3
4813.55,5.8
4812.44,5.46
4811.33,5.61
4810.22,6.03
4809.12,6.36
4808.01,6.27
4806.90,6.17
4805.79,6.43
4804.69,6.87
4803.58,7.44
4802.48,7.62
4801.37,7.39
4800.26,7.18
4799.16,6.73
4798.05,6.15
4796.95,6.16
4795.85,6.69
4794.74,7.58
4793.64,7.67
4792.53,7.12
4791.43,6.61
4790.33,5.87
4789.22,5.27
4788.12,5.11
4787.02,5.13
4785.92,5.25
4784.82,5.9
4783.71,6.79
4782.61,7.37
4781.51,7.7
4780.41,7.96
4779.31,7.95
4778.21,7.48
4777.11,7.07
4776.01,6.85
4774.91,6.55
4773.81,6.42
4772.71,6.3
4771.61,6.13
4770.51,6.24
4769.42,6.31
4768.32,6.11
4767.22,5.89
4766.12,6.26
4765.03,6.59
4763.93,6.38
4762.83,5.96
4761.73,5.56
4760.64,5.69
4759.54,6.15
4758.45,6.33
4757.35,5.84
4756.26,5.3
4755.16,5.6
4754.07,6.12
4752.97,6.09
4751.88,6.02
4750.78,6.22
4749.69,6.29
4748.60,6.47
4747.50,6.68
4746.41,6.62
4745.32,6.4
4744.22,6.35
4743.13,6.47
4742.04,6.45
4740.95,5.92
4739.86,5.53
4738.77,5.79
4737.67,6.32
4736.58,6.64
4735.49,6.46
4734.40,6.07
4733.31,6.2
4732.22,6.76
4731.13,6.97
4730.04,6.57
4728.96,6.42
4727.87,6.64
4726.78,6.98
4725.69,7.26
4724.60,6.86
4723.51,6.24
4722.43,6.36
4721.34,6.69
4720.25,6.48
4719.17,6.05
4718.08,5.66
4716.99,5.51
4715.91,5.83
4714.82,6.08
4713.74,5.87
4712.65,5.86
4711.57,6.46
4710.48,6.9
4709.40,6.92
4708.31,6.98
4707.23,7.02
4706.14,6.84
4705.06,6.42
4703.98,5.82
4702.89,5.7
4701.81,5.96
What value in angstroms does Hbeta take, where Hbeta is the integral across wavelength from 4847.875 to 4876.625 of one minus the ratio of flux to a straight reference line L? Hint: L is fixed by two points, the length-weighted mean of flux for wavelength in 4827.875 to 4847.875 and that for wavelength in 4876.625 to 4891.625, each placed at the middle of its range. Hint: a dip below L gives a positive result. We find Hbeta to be 2.3 angstroms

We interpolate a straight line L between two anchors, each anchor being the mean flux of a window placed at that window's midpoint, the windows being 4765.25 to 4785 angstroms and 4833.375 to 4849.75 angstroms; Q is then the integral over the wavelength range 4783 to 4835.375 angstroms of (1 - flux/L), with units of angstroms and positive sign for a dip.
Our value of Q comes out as 2.8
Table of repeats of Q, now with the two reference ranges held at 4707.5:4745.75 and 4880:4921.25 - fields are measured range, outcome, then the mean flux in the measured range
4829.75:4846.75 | -0.57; 6.58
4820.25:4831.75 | 0.38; 6.15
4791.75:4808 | -1.40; 6.91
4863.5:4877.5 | 1.35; 5.75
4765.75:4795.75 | -0.87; 6.55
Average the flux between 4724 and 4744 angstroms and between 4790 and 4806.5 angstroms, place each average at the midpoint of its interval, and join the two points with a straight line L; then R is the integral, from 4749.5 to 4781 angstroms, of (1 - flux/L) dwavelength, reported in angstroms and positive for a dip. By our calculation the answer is 1.63 angstroms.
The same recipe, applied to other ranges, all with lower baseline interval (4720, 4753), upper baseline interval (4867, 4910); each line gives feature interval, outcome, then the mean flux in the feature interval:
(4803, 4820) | 0.14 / 6.37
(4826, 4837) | 0.25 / 6.27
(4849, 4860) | 0.57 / 6.09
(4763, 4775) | 0.30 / 6.27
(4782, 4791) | 0.79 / 5.86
